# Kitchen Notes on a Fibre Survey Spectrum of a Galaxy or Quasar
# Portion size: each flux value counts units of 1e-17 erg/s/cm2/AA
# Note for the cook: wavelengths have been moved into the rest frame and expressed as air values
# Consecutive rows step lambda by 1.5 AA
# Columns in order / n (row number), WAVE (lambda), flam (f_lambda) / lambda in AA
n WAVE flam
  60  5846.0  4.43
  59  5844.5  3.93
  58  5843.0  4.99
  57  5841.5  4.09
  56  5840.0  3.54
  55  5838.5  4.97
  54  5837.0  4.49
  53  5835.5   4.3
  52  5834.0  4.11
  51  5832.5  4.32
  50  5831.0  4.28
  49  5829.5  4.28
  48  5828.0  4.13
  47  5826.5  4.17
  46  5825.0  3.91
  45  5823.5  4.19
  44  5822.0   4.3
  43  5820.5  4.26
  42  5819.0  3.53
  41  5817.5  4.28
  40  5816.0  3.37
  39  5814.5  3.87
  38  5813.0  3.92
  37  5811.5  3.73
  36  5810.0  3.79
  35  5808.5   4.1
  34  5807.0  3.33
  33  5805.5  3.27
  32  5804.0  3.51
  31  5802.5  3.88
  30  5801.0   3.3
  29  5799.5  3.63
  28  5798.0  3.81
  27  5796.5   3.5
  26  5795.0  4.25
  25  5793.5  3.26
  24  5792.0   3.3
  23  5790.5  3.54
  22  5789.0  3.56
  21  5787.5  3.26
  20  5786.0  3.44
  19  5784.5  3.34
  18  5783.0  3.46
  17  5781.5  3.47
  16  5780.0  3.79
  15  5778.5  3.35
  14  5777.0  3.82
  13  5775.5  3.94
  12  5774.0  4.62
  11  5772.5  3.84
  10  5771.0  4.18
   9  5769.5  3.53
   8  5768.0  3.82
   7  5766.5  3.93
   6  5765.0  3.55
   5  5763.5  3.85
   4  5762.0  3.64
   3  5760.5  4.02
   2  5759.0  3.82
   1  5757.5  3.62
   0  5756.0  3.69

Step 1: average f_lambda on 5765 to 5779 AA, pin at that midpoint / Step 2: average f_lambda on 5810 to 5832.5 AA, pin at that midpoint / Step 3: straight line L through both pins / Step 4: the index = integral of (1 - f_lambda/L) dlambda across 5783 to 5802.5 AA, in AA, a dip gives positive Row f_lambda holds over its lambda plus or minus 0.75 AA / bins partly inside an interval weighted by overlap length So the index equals 2.04 AA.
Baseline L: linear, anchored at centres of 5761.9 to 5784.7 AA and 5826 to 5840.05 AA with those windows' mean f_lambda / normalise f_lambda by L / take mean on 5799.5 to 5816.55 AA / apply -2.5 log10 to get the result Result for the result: 0.122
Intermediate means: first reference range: 3.77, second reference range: 4.3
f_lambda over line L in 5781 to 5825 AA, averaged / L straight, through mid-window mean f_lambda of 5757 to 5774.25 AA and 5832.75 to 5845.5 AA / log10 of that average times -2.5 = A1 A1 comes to 0.114 mag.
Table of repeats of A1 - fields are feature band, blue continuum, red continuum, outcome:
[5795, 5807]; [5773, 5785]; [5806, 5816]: 0.05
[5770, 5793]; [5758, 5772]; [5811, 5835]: 0.06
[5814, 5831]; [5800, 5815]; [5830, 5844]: -0.01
